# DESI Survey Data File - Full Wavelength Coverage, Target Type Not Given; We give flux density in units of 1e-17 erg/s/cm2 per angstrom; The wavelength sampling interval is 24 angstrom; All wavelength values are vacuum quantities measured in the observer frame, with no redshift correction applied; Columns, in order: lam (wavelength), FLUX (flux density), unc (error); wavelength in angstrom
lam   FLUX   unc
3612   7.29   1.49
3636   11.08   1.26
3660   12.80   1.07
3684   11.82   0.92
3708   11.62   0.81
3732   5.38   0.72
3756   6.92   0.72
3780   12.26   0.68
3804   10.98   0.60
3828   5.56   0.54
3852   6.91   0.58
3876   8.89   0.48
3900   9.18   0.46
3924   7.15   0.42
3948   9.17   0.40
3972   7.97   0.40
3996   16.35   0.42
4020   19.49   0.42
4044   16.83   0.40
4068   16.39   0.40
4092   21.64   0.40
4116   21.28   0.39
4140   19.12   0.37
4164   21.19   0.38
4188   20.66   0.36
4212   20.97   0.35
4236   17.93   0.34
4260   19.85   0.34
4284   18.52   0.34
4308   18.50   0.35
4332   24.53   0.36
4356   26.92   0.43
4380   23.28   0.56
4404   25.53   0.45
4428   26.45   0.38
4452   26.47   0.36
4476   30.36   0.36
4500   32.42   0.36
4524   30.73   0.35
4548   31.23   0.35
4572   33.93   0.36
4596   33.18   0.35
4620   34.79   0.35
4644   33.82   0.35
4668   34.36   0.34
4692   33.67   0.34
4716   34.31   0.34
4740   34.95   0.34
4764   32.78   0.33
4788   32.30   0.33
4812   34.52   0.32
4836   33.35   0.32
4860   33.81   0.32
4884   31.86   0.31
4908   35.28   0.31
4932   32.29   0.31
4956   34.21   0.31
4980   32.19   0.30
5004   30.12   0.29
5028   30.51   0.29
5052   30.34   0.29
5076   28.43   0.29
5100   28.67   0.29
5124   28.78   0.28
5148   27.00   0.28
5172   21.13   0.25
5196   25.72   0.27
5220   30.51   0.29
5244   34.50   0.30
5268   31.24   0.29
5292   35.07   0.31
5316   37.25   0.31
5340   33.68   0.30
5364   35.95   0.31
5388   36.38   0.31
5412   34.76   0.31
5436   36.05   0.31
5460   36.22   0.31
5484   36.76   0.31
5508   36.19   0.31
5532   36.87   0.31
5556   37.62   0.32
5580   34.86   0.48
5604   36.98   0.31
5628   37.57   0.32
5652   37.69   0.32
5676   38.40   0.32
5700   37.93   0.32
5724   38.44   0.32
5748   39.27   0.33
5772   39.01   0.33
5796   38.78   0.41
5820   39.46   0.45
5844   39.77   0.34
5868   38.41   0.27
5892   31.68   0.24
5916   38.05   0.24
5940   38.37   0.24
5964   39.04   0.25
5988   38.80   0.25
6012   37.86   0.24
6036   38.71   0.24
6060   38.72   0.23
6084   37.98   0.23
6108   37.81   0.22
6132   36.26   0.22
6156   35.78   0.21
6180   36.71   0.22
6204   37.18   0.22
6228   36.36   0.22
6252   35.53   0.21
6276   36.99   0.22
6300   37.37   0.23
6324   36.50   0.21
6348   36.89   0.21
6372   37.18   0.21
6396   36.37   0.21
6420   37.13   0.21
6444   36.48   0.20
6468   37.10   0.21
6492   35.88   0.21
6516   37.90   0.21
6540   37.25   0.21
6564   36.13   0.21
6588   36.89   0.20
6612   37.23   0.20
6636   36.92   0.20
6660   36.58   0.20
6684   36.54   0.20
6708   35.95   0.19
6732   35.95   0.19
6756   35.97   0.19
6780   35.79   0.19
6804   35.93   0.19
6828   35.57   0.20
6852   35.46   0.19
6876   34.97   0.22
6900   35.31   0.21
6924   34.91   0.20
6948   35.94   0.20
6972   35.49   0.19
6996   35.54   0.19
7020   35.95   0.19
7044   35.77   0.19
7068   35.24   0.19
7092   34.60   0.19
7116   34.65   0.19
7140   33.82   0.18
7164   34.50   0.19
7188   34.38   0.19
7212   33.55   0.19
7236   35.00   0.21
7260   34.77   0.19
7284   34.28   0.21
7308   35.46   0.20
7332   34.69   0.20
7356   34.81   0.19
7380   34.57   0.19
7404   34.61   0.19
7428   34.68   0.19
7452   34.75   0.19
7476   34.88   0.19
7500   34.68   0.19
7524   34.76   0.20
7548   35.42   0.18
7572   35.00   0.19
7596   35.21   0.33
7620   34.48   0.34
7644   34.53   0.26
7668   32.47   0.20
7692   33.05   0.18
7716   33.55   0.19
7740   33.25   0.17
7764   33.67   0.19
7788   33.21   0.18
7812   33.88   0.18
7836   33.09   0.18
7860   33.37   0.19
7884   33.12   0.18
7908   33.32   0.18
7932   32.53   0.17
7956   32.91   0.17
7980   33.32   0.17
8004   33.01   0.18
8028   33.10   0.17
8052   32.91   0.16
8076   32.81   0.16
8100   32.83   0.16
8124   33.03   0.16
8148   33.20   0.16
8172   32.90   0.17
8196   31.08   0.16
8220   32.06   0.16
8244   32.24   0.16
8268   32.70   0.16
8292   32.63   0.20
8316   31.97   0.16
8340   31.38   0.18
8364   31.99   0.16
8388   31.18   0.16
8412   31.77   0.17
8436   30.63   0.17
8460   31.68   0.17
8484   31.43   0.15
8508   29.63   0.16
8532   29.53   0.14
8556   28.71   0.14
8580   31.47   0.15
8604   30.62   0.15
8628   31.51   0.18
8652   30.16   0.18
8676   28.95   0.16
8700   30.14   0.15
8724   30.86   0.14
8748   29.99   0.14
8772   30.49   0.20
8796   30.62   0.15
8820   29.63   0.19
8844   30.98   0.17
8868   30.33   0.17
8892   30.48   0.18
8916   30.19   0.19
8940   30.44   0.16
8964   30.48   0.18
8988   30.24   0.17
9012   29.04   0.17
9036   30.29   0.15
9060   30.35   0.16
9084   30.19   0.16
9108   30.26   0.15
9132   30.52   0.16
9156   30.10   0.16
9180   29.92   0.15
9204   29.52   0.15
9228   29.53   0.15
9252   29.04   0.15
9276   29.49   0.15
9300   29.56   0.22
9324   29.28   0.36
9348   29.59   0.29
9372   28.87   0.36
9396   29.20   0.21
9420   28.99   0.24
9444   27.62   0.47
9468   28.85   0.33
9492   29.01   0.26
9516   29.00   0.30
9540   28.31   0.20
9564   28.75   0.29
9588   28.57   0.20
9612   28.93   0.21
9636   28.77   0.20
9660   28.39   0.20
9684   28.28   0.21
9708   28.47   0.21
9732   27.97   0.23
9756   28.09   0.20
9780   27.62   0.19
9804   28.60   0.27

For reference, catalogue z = 0.000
